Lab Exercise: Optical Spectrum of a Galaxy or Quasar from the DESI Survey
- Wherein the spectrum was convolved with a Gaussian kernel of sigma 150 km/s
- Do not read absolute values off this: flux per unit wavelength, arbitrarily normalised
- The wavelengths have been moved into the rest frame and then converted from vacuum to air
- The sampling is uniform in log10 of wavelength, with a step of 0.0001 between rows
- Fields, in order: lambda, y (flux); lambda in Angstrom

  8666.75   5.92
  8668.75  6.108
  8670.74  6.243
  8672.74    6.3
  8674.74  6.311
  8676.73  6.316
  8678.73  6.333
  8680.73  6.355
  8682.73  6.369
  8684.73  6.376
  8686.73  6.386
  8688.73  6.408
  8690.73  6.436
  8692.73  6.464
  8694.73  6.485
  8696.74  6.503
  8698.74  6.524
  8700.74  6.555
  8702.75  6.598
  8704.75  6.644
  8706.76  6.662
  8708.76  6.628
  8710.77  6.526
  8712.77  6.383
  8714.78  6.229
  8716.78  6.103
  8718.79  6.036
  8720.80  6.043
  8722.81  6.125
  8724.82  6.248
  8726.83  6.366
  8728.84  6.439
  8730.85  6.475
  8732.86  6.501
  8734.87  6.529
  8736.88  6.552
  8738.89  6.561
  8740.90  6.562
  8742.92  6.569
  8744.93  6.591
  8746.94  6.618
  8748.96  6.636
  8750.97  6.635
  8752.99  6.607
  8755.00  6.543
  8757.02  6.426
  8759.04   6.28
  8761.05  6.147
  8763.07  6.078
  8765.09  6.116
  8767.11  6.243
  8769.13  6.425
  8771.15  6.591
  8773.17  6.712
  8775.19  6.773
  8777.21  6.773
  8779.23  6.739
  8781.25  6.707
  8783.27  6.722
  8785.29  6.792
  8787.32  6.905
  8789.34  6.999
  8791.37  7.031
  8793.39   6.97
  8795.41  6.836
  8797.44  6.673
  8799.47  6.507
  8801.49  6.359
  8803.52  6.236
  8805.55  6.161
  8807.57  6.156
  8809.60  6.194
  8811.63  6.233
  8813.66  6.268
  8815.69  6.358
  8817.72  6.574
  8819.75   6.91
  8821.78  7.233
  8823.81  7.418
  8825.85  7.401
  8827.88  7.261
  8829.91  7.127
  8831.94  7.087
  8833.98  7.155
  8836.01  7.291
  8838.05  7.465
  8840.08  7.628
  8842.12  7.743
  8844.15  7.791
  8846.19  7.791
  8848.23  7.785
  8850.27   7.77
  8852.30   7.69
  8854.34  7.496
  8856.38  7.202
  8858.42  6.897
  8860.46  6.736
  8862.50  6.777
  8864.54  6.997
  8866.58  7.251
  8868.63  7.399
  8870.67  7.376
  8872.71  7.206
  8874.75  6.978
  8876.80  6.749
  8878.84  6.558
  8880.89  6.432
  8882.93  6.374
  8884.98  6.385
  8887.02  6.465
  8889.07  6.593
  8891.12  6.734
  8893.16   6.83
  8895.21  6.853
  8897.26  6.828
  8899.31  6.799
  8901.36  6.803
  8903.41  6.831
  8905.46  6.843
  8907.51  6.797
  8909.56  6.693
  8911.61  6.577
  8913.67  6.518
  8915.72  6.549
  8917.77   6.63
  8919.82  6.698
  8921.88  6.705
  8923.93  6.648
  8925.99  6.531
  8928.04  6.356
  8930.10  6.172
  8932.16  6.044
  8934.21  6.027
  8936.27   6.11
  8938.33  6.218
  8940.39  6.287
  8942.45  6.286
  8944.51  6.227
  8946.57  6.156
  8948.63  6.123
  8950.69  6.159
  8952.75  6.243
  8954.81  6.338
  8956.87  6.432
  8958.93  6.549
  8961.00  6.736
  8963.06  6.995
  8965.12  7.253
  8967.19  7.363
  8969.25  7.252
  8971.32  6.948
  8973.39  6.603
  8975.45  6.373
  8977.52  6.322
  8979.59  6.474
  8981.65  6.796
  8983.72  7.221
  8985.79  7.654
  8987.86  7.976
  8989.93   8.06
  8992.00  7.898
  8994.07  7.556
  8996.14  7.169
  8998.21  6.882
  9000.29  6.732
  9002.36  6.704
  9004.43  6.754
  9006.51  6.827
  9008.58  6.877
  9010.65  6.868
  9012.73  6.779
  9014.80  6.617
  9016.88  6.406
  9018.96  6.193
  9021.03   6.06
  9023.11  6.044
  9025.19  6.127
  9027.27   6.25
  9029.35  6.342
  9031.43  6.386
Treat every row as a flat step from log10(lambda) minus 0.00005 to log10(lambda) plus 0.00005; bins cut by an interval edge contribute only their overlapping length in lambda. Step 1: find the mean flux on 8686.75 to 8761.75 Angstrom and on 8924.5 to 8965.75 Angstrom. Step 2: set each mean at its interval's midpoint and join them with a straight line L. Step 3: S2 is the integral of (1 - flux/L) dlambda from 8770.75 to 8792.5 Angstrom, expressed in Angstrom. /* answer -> -1.3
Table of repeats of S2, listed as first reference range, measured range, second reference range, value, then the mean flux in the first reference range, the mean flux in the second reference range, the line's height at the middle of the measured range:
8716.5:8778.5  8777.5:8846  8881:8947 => -4.4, 6.43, 6.52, 6.47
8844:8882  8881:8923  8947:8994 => 2.5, 7.19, 6.9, 7.08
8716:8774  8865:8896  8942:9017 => -0.7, 6.4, 6.84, 6.65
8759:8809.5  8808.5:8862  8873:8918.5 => -4.5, 6.56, 6.68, 6.61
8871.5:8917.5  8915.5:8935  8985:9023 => 1.0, 6.7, 6.97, 6.78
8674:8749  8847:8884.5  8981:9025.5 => -2.2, 6.43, 6.93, 6.7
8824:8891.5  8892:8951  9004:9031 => 3.2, 7.15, 6.46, 6.87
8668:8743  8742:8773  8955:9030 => 0.2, 6.4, 6.83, 6.48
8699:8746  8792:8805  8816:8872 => 0.7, 6.43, 7.29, 6.97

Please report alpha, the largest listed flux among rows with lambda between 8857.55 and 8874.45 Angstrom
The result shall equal 7.399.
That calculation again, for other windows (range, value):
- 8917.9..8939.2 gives 6.705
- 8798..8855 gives 7.791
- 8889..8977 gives 7.363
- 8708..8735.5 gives 6.628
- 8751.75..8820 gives 7.031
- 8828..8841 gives 7.628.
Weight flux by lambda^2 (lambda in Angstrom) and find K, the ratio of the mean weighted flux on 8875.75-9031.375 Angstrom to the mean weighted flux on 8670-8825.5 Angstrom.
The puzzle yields 1.07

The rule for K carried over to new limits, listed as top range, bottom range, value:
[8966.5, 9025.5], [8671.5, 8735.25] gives 1.15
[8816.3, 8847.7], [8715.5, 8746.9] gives 1.17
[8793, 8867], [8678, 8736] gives 1.13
